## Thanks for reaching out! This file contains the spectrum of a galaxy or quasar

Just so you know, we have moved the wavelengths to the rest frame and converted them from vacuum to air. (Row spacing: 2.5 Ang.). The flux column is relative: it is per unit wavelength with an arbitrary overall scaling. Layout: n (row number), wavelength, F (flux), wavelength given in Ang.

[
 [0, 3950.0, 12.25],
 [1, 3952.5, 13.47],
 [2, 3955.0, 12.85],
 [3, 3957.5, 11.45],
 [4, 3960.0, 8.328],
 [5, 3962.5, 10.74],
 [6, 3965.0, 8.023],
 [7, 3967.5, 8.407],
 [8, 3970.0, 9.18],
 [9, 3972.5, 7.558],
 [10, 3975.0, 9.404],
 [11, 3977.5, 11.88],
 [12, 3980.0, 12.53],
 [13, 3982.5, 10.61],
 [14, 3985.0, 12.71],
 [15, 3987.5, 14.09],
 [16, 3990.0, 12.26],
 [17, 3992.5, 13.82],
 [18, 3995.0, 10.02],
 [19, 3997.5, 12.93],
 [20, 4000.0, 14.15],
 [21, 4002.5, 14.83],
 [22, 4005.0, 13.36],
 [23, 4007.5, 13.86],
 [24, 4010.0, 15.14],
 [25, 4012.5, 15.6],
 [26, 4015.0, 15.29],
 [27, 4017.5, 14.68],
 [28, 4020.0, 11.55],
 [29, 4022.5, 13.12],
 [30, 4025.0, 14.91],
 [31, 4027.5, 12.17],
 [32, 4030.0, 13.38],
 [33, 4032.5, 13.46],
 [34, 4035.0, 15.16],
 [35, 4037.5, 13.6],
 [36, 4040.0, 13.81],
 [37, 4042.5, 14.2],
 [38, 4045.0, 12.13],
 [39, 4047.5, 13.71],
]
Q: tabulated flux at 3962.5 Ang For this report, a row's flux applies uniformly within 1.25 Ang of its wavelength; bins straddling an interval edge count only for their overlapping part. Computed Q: 10.74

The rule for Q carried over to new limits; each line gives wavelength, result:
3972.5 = 7.558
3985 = 12.71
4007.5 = 13.86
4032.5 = 13.46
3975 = 9.404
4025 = 14.91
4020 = 11.55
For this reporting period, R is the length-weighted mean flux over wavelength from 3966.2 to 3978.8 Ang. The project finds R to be 9.29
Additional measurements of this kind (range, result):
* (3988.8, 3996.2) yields 12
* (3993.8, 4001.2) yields 12.4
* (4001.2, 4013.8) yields 14.6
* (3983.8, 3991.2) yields 13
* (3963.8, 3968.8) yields 8.23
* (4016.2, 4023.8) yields 13.1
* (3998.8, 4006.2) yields 14.1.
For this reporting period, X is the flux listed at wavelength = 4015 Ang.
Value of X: 15.29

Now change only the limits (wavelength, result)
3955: 12.85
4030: 13.38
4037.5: 13.6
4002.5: 14.83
